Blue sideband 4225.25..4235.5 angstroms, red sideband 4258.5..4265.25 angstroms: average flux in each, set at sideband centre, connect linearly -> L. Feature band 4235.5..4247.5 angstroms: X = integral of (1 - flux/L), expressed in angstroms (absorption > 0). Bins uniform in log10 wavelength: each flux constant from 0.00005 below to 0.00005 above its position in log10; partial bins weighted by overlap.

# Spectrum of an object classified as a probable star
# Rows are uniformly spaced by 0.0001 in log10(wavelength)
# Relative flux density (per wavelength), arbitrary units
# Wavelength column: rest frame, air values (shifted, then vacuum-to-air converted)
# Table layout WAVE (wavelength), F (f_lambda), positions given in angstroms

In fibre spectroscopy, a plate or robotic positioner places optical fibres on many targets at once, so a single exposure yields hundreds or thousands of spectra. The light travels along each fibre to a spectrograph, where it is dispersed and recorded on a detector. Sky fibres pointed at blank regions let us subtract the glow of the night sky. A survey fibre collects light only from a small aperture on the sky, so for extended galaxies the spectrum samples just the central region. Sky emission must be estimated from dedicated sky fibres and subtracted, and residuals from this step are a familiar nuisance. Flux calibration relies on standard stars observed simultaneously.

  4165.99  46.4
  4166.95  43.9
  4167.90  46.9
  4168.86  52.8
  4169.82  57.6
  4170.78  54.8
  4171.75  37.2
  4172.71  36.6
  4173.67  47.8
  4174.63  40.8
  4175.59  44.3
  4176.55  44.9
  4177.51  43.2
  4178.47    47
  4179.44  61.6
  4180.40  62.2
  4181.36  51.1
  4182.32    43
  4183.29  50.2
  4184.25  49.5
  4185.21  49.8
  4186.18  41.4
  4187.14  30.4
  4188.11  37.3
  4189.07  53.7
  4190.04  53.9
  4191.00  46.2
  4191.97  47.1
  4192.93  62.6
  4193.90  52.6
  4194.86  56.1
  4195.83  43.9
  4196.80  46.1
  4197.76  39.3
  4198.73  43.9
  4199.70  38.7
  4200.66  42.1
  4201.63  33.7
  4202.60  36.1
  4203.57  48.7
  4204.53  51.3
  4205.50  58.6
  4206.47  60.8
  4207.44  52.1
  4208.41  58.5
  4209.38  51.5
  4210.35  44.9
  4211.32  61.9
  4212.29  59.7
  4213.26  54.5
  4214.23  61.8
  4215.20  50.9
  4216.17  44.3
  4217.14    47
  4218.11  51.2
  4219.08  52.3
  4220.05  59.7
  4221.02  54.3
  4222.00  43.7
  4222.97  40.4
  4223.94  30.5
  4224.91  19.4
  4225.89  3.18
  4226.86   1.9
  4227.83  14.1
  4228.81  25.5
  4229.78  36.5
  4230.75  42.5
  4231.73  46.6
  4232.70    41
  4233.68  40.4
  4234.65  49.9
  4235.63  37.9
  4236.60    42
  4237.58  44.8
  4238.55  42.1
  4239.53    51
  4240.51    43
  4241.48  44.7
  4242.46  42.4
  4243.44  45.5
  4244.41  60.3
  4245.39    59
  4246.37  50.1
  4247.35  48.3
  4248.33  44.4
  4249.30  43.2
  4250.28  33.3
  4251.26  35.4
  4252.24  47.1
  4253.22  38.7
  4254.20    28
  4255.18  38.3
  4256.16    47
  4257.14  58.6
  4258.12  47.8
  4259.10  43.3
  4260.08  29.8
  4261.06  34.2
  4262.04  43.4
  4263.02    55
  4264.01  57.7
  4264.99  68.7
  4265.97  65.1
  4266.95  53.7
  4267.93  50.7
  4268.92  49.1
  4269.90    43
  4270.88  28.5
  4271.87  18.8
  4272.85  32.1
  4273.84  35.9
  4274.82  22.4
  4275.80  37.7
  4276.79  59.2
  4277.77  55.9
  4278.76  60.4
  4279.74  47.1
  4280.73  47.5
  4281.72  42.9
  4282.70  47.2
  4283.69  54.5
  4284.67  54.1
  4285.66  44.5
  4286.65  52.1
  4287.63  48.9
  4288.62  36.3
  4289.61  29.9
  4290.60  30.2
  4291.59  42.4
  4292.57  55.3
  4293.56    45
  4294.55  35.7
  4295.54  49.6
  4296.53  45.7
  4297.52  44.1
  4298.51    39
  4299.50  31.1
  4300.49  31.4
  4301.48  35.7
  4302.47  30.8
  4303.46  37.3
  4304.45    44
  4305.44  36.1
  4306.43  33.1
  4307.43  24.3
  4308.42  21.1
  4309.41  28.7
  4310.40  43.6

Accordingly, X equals -3.7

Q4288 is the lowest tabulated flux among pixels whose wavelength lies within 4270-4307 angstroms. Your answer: 18.8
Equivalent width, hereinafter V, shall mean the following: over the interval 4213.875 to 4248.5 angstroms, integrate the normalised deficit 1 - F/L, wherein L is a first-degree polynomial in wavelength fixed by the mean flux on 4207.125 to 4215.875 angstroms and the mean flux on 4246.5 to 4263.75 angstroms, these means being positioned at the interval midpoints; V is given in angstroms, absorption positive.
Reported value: 5.0 angstroms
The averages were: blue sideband 54.9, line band 41.9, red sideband 42.5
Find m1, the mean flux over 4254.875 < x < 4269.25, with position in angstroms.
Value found 49.6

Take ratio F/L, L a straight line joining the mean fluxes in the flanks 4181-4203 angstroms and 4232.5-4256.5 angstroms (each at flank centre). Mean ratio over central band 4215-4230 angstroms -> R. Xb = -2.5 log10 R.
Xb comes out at 0.25 mag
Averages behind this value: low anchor 45.6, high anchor 43.9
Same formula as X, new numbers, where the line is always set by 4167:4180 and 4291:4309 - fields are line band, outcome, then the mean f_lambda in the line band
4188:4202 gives -0.3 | 46.8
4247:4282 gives -3.3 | 44.2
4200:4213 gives -1.7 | 50.7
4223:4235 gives 3.8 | 29.5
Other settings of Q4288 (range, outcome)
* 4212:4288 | 1.9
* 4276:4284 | 42.9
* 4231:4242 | 37.9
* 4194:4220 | 33.7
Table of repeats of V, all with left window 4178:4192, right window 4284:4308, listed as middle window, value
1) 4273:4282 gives -0.8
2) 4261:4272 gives -1.7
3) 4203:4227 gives -0.5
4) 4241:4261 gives -0.3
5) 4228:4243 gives 1.0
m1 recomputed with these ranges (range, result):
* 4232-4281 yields 44.9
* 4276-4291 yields 47.3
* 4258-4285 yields 45.9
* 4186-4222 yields 49.4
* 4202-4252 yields 44.4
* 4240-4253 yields 45.8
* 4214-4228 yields 38.4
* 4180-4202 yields 46.7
